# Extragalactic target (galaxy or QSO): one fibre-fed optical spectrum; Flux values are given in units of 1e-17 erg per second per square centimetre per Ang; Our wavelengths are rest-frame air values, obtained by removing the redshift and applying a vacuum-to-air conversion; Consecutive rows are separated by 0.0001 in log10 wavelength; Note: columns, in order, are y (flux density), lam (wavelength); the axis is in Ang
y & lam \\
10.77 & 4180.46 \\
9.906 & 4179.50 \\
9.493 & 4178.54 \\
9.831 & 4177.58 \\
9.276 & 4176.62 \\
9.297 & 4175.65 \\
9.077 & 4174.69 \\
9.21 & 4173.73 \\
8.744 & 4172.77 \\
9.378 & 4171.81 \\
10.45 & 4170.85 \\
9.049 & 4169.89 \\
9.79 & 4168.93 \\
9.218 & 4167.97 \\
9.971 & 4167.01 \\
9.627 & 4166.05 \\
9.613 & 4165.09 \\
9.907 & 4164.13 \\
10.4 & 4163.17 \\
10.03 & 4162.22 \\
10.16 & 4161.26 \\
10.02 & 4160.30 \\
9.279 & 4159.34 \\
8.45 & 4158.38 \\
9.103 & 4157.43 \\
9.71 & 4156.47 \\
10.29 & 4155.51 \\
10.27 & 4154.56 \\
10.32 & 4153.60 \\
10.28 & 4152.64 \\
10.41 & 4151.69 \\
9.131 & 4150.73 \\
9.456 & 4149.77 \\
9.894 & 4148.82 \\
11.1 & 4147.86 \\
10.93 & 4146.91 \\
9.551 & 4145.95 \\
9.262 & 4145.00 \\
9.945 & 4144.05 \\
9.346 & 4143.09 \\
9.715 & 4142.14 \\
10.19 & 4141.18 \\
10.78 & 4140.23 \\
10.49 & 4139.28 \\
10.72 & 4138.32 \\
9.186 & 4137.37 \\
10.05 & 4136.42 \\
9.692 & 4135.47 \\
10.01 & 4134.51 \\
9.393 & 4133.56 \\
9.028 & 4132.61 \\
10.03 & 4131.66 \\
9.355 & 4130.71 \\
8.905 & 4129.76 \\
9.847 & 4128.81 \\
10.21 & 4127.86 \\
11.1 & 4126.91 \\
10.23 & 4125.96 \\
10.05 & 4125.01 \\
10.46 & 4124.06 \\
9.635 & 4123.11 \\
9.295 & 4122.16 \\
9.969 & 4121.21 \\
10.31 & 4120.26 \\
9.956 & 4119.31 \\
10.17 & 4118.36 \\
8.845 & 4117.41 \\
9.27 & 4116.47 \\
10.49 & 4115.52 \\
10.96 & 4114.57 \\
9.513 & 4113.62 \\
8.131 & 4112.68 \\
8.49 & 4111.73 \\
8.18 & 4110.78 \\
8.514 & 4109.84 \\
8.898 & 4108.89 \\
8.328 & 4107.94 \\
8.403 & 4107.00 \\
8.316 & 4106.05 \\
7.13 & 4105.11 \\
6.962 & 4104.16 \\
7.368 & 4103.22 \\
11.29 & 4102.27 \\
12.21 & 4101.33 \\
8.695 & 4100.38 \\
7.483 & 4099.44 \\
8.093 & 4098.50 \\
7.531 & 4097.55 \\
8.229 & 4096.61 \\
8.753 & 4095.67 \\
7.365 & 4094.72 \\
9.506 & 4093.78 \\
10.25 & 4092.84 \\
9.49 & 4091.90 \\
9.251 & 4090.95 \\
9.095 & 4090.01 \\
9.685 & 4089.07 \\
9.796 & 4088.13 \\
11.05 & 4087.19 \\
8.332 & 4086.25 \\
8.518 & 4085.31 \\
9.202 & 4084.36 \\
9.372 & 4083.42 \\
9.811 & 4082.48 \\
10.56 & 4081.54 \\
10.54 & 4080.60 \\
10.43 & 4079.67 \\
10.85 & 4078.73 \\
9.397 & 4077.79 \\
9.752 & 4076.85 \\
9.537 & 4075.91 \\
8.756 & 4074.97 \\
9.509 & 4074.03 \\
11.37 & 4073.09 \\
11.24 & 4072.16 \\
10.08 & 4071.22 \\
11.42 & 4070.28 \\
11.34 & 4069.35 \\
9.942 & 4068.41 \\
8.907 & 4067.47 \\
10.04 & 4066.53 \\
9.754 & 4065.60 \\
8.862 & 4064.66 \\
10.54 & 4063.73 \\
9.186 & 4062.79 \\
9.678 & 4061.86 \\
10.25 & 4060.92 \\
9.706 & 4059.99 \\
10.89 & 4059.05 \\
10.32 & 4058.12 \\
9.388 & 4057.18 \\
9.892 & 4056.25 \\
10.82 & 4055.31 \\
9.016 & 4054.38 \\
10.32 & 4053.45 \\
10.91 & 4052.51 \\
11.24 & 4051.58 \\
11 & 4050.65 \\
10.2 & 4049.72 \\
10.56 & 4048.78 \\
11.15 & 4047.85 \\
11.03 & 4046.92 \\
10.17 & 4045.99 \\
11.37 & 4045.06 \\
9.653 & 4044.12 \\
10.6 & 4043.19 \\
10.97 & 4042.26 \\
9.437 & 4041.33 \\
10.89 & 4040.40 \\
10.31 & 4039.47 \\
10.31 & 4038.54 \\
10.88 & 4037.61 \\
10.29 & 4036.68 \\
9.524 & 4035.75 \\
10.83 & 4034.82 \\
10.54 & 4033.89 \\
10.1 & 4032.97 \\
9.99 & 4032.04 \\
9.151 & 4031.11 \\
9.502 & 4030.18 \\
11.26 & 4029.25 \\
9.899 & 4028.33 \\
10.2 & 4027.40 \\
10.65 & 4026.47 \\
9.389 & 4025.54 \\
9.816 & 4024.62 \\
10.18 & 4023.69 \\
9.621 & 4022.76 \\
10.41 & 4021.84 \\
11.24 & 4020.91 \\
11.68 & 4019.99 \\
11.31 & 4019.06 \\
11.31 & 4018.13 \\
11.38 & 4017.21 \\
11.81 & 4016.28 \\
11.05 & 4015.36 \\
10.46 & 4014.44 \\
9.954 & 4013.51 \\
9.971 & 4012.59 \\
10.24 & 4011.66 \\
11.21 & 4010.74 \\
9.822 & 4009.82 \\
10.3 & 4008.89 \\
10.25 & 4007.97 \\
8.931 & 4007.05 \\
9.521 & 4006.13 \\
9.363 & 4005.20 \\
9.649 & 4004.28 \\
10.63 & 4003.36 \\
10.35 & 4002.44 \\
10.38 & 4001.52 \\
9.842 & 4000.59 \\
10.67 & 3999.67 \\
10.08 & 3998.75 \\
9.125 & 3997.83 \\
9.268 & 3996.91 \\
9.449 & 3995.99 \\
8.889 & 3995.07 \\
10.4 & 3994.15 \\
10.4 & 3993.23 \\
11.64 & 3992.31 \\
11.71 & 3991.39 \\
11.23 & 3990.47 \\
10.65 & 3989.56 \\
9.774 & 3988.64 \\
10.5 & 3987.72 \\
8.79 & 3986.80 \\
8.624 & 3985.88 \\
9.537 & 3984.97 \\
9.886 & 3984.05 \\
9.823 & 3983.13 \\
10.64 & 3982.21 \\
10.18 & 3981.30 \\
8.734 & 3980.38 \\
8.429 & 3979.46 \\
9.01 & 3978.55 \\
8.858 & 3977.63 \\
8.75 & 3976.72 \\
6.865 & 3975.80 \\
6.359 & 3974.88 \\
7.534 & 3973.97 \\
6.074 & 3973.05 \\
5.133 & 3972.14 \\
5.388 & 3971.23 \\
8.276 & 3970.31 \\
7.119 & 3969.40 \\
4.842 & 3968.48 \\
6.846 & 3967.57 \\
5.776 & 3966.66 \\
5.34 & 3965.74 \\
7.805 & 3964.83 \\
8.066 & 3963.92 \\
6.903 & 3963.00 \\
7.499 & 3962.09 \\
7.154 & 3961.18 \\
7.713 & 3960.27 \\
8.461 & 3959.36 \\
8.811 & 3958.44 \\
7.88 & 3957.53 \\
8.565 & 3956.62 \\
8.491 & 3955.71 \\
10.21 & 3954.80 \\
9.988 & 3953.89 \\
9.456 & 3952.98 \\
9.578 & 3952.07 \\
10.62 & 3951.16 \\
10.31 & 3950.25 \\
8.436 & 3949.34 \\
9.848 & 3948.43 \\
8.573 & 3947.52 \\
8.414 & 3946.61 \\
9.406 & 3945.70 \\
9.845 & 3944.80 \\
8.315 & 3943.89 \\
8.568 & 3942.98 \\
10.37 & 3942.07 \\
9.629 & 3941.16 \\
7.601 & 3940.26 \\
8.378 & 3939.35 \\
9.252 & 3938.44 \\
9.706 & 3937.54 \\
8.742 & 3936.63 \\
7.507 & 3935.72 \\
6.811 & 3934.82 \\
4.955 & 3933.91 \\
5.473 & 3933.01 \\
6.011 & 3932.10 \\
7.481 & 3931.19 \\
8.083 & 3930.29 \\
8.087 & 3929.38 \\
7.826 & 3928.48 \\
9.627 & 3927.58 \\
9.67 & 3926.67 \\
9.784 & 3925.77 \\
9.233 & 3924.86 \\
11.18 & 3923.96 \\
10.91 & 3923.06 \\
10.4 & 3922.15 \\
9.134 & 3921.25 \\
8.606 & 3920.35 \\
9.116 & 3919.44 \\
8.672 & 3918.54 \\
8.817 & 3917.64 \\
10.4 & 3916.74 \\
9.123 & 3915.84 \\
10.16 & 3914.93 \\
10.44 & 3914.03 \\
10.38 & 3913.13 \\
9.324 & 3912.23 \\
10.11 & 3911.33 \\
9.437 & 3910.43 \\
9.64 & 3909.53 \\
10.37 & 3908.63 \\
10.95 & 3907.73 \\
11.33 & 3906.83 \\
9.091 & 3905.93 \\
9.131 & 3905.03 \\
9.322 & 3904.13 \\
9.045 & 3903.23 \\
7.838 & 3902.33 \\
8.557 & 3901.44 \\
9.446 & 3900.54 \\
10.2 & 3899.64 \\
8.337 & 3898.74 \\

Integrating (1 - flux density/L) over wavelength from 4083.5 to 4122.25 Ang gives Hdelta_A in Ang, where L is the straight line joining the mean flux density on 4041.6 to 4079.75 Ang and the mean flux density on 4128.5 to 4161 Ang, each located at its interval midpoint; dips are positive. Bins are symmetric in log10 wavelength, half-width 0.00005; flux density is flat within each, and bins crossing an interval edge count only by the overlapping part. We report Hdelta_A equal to 3.8 Ang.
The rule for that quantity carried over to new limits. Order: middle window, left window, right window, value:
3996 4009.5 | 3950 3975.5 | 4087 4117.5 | -3.0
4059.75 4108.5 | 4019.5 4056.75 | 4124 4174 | 3.4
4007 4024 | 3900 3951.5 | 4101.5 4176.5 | -2.4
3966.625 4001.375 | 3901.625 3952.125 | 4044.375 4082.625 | 2.6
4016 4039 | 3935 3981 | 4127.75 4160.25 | -4.3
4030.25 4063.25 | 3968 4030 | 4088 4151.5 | -2.6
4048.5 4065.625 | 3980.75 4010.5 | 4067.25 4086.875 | -0.3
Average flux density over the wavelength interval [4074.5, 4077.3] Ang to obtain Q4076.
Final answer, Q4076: 9.33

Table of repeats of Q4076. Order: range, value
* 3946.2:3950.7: 9.12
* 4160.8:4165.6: 10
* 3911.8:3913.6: 9.88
